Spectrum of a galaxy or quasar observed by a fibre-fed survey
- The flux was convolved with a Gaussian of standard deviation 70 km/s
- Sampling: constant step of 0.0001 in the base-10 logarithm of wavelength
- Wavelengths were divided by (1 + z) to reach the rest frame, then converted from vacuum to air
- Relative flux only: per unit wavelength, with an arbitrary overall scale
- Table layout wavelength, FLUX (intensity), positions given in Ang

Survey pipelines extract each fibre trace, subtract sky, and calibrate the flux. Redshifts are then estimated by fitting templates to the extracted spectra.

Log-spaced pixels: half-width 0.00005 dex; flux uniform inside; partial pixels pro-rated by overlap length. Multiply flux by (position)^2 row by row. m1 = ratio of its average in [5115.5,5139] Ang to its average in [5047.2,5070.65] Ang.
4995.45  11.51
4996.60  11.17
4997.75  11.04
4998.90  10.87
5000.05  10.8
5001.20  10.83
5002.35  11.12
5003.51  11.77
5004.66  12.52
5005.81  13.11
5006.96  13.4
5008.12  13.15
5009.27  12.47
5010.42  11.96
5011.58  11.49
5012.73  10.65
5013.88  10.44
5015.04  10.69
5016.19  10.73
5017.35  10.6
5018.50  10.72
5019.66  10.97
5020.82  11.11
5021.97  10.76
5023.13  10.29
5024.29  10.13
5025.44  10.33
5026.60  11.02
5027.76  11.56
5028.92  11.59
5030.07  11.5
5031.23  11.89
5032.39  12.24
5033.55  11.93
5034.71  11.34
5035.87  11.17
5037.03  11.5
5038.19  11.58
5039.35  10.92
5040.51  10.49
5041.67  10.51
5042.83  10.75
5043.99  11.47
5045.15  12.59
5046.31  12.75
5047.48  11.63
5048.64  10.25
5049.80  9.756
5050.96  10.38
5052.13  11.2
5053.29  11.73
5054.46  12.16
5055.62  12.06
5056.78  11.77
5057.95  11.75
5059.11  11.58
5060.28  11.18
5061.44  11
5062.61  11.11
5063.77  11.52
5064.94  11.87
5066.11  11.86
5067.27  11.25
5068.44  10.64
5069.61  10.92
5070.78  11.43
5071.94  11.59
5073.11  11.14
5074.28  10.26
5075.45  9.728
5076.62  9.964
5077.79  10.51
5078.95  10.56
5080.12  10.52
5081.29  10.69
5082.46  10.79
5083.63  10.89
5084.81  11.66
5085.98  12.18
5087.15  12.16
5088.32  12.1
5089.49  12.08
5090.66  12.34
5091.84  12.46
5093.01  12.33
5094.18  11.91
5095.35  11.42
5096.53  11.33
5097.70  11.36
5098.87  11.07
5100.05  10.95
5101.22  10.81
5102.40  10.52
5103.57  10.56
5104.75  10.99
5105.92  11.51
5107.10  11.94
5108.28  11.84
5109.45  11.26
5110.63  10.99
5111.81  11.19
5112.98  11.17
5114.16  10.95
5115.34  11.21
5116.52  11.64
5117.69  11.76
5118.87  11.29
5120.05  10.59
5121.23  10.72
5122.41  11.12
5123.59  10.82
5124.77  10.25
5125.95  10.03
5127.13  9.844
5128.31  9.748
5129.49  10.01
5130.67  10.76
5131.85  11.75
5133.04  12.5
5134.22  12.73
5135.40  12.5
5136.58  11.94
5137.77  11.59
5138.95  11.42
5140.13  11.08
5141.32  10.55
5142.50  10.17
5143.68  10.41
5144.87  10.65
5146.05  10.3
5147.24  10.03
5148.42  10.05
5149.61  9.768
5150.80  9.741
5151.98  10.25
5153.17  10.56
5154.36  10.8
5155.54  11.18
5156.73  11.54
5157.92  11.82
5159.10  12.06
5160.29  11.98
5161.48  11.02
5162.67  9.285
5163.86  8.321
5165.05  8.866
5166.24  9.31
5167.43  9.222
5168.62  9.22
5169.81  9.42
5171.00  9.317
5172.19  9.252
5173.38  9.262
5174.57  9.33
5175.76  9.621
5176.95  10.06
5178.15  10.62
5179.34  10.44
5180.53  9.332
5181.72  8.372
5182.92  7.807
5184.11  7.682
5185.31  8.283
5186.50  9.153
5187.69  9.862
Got 1.02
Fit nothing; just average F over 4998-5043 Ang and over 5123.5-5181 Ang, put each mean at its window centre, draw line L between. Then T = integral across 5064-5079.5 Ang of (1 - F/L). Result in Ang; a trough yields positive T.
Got 0.1 Ang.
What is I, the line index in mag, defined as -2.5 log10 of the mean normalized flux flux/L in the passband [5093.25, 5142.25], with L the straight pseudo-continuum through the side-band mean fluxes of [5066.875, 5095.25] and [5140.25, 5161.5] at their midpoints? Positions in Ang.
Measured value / -0.02 mag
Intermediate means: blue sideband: 11.3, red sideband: 10.7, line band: 11.2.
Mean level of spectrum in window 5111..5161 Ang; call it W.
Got 11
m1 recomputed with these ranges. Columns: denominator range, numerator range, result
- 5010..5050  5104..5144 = 1.04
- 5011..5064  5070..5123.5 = 1.03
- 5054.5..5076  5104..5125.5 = 1.01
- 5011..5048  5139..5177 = 0.96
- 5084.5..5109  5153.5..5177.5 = 0.89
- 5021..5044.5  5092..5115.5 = 1.04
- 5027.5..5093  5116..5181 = 0.96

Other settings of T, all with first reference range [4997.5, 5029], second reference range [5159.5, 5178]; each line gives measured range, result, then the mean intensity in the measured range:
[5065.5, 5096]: -2.1 Ang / 11.3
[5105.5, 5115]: -1.0 Ang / 11.3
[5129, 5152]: -2.3 Ang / 10.9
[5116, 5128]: -0.8 Ang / 10.8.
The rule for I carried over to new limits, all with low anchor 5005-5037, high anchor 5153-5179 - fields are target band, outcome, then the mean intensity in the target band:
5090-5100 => -0.10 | 11.7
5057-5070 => -0.03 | 11.3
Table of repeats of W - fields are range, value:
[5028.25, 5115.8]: 11.3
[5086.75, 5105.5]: 11.5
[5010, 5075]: 11.2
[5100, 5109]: 11.2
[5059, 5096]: 11.3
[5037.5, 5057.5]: 11.3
